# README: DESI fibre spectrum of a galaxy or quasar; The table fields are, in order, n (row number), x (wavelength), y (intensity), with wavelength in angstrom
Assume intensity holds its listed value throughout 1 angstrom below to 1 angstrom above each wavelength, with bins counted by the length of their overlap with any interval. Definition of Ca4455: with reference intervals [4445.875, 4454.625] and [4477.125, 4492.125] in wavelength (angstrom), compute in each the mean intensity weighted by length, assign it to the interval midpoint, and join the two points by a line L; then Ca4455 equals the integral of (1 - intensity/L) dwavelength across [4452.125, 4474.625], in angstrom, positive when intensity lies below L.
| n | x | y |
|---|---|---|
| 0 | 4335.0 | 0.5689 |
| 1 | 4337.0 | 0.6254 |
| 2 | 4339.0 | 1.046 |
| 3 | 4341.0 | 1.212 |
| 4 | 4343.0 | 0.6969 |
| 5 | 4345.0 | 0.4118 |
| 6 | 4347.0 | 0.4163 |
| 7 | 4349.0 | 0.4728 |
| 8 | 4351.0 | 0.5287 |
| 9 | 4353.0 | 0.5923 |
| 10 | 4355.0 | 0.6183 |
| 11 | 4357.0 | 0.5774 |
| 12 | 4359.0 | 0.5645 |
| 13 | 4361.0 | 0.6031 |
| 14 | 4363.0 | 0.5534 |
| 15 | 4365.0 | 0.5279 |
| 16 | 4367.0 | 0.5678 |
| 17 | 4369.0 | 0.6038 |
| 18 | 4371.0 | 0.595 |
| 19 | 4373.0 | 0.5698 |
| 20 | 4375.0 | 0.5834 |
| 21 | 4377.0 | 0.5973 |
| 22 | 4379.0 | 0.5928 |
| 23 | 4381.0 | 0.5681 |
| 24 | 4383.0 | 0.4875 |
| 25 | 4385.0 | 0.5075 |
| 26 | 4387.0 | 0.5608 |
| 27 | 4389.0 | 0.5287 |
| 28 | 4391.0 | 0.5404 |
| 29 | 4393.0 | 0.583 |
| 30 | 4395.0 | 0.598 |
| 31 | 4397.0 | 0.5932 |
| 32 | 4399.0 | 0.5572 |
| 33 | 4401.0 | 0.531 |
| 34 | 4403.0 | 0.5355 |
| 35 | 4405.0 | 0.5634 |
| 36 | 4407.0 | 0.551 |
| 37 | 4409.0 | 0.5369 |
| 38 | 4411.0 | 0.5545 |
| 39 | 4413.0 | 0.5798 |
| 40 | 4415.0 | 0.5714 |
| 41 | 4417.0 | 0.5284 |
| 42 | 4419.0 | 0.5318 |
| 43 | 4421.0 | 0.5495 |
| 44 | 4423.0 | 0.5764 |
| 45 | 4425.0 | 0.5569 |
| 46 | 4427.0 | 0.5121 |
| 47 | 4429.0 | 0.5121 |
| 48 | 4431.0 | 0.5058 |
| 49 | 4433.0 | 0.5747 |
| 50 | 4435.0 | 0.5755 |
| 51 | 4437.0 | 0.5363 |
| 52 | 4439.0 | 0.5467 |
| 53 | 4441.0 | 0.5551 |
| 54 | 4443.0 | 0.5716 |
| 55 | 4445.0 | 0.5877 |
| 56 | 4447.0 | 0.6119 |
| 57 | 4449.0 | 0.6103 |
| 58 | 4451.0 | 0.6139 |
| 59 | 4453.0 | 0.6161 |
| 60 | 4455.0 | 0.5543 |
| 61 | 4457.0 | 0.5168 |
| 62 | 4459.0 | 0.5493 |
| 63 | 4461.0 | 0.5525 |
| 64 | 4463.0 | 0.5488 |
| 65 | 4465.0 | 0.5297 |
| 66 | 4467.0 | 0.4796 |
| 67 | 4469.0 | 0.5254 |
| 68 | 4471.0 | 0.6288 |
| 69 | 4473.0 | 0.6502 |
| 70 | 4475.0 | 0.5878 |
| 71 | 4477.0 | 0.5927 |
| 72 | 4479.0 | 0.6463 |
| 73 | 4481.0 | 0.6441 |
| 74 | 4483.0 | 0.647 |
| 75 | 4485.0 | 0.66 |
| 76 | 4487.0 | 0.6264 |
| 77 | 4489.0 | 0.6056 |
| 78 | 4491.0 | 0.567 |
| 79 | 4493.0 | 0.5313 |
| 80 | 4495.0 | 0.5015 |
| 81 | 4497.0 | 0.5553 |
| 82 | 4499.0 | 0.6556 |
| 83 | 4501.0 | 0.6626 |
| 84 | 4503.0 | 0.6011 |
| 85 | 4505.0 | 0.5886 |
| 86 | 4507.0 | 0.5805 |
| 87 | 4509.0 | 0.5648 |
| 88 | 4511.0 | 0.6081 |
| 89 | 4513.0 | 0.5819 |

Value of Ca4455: 2.02 angstrom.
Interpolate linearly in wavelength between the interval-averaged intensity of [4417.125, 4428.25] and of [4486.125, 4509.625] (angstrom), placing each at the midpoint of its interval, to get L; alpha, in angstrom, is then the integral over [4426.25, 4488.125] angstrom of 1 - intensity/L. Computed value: -1.4 angstrom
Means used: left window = 0.543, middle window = 0.577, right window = 0.587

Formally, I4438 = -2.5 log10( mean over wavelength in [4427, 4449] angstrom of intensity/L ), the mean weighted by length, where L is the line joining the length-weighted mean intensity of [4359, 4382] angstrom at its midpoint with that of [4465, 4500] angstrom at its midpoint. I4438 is 0.05 mag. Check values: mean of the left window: 0.578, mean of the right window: 0.593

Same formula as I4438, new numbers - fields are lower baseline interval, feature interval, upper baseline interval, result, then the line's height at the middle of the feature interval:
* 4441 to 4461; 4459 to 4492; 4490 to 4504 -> -0.02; 0.58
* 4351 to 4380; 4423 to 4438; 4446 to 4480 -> 0.07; 0.578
